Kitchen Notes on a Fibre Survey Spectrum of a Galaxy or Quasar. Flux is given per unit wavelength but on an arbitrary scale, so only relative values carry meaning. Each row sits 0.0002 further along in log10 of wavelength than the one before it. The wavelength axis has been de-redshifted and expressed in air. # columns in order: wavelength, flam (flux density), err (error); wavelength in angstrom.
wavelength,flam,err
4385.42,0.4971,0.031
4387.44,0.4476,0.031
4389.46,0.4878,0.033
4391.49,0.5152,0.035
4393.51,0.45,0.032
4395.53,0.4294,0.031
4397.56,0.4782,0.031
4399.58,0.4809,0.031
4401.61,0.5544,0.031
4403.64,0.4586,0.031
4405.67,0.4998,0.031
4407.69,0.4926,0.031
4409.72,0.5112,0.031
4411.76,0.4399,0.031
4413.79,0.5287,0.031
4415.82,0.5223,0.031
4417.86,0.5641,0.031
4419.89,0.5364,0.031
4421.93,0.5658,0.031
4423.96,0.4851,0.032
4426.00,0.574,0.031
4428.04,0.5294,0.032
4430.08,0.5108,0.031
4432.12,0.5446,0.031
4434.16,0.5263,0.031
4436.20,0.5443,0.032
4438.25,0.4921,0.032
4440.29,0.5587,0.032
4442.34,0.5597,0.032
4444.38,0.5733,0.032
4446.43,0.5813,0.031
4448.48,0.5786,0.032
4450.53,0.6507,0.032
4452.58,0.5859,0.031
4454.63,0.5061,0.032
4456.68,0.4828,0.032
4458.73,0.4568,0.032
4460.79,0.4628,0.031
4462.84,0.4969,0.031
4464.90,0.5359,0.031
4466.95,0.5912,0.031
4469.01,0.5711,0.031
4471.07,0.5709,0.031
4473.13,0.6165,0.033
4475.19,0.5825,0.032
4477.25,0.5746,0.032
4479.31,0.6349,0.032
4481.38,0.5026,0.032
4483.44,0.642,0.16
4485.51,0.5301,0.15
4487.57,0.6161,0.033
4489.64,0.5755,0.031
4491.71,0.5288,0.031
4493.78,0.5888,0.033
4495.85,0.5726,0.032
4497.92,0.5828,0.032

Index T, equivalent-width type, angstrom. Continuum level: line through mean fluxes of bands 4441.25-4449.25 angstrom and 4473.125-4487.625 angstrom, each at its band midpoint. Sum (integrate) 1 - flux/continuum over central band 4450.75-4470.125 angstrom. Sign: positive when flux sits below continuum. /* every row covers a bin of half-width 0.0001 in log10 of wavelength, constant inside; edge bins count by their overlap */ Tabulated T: 1.7 angstrom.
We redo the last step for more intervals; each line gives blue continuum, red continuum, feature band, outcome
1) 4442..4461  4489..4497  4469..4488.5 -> -0.88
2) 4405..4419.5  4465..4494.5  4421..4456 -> -0.88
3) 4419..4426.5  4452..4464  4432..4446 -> -0.70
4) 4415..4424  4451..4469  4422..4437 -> 0.09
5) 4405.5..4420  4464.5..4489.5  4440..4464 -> 0.57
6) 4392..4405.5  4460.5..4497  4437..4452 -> -1.15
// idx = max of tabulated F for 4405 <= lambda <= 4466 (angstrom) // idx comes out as 0.6507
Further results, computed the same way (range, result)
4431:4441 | 0.5587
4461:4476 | 0.6165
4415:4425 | 0.5658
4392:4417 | 0.5544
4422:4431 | 0.574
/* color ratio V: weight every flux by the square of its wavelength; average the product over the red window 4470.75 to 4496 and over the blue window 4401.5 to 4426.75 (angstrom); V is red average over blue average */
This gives 1.16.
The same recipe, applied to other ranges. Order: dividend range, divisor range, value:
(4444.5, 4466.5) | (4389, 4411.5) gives 1.13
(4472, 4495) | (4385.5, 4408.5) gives 1.25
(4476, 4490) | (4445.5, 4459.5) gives 1.07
